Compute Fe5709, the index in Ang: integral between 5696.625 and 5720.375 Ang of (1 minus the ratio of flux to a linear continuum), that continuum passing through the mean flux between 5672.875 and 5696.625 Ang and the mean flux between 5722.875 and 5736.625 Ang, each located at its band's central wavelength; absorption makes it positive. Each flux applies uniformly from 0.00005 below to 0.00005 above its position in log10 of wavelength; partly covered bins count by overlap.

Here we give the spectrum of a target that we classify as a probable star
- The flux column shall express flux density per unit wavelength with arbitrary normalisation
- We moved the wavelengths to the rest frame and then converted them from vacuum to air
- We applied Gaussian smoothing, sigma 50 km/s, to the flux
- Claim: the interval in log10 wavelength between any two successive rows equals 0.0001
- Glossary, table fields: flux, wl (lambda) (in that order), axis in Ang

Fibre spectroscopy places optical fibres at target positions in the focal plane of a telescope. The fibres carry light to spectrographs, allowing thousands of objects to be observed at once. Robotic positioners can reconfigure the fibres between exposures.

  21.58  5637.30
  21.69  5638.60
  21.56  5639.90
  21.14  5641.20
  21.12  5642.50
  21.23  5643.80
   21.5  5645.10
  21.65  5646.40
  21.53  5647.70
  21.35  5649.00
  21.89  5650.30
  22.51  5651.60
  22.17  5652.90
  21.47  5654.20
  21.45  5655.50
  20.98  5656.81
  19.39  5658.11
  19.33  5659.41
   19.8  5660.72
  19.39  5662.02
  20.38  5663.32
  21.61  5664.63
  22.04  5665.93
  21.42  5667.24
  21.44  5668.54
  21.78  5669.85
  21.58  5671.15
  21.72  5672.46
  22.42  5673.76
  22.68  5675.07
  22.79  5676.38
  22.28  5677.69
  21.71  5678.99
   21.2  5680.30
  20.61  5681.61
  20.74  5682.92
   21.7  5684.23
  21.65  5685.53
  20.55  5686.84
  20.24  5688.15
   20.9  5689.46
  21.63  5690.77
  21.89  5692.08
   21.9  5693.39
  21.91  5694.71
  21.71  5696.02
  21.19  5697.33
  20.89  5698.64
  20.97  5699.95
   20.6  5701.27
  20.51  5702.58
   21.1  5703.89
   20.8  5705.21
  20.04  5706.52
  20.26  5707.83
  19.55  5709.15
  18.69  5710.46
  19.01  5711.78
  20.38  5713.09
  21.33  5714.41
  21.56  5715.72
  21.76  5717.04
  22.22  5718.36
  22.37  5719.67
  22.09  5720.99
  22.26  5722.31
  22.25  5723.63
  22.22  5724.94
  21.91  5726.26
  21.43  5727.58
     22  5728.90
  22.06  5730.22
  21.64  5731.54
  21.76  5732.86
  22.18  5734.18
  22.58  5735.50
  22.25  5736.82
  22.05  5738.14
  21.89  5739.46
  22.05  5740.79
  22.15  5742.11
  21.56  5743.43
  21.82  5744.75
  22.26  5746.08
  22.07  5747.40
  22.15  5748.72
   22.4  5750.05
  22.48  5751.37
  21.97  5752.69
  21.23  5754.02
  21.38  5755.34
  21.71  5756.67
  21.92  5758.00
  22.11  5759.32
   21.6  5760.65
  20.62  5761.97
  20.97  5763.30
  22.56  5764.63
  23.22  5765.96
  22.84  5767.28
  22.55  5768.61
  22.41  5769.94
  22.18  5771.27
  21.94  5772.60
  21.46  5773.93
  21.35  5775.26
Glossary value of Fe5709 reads 1.2 Ang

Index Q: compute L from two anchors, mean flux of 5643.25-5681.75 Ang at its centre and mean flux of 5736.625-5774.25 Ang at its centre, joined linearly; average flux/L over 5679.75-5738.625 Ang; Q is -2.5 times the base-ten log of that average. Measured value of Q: 0.02 mag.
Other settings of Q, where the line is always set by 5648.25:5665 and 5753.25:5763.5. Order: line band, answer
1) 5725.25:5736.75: -0.03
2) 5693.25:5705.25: 0.00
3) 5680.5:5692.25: 0.00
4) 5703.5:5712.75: 0.07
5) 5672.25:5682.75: -0.04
